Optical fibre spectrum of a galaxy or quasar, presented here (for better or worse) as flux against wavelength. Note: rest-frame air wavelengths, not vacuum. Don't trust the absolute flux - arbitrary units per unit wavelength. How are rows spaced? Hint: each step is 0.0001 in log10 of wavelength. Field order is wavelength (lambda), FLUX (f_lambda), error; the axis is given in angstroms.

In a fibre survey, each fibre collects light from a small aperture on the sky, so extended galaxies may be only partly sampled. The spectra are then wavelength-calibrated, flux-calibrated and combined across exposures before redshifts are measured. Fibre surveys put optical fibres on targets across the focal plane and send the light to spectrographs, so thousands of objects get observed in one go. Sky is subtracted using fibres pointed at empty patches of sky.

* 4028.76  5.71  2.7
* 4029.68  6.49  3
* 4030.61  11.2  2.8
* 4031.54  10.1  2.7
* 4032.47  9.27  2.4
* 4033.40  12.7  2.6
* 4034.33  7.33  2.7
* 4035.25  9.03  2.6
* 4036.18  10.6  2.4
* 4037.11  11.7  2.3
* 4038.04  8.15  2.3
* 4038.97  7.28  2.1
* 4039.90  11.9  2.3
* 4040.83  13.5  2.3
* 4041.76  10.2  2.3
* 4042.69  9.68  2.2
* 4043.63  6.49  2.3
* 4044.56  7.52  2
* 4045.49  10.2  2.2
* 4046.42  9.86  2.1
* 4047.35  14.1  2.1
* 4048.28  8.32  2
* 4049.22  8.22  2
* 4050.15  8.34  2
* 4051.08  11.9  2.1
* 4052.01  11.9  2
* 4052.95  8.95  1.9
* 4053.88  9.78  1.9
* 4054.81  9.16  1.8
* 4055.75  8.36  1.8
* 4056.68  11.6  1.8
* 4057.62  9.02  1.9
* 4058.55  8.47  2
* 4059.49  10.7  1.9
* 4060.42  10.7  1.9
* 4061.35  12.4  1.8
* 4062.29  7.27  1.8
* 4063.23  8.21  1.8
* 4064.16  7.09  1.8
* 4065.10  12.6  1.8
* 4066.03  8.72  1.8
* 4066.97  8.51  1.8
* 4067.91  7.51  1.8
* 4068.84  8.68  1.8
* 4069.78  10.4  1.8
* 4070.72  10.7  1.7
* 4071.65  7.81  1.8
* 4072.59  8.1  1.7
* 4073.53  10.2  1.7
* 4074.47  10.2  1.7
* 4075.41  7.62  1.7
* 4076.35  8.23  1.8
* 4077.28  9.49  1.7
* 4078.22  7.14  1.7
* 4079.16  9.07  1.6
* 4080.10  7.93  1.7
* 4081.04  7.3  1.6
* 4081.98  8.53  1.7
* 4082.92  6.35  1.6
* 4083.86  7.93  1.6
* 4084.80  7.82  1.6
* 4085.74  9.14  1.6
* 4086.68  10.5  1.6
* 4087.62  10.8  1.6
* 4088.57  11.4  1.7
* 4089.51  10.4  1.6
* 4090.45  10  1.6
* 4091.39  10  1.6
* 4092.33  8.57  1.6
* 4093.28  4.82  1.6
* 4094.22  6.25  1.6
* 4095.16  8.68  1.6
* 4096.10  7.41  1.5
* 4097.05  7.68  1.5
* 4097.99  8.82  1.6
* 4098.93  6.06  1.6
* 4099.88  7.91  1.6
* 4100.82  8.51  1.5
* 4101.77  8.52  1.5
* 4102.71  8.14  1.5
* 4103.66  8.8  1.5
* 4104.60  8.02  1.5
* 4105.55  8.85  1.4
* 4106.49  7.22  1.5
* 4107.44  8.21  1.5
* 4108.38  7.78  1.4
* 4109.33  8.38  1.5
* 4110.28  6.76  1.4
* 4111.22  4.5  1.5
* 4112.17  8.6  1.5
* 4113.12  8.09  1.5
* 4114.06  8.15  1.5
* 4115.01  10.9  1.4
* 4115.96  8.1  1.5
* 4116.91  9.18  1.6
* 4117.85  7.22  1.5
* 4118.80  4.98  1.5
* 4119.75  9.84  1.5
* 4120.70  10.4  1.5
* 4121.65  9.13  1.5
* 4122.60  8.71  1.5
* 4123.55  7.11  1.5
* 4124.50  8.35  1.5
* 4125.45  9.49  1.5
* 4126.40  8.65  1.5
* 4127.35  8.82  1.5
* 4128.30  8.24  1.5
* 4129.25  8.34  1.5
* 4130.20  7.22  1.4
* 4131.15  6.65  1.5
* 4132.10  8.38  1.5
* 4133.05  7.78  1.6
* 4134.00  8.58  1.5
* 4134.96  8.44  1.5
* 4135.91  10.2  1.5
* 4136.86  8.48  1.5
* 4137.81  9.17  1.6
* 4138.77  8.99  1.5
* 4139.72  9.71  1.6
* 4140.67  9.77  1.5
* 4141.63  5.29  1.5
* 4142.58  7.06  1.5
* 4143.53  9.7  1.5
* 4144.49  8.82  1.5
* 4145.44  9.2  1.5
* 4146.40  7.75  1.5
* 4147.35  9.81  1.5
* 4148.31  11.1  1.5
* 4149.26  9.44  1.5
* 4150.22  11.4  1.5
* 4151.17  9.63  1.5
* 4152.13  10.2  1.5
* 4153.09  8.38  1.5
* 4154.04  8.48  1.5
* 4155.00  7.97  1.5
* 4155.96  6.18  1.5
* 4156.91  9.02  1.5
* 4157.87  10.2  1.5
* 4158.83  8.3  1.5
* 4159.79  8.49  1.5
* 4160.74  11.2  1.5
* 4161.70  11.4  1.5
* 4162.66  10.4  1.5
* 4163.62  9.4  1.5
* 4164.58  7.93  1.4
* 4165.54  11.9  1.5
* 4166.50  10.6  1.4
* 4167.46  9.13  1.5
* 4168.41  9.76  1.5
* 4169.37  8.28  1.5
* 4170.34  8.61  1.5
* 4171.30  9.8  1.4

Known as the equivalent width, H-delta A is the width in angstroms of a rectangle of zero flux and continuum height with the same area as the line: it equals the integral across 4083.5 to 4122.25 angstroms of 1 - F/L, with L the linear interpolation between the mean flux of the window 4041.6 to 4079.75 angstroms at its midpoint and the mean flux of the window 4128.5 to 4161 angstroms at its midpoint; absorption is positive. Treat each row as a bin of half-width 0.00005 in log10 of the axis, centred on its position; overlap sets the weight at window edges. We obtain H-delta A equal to 3.0 angstroms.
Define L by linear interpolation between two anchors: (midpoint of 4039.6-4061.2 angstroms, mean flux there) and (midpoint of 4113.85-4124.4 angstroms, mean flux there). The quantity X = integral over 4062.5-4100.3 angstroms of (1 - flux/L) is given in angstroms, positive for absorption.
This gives 2.9 angstroms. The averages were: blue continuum 9.97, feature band 8.6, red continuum 8.52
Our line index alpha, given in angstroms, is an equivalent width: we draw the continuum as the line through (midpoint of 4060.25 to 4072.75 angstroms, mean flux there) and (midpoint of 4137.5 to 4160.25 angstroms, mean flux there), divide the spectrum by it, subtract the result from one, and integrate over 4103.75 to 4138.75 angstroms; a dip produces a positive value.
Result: 2.88 angstroms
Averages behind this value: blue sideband 9.19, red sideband 8.91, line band 8.26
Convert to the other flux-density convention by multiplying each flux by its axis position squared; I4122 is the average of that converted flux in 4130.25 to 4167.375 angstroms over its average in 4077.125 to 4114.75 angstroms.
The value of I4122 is 1.1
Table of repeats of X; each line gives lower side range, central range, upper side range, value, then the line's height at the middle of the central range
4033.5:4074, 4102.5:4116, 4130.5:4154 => 1.7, 9.15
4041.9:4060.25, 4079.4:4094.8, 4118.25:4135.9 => 0.7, 9.02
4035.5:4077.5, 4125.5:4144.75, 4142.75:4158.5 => 1.6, 9.22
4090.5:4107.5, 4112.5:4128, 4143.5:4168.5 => -0.1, 8.52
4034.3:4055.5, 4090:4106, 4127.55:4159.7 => 2.0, 9.21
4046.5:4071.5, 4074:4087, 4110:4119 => 0.8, 8.92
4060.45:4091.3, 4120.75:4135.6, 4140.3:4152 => 1.2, 9.09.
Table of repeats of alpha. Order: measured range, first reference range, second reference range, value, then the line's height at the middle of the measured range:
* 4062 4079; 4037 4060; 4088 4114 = 0.47 angstroms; 9.08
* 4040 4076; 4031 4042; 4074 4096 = -0.40 angstroms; 9.46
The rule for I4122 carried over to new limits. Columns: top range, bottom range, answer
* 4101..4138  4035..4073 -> 0.89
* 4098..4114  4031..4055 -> 0.82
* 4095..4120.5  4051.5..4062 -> 0.81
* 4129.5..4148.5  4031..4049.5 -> 0.91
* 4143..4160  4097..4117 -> 1.16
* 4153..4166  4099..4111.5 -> 1.22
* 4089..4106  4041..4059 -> 0.87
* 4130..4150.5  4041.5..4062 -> 0.94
